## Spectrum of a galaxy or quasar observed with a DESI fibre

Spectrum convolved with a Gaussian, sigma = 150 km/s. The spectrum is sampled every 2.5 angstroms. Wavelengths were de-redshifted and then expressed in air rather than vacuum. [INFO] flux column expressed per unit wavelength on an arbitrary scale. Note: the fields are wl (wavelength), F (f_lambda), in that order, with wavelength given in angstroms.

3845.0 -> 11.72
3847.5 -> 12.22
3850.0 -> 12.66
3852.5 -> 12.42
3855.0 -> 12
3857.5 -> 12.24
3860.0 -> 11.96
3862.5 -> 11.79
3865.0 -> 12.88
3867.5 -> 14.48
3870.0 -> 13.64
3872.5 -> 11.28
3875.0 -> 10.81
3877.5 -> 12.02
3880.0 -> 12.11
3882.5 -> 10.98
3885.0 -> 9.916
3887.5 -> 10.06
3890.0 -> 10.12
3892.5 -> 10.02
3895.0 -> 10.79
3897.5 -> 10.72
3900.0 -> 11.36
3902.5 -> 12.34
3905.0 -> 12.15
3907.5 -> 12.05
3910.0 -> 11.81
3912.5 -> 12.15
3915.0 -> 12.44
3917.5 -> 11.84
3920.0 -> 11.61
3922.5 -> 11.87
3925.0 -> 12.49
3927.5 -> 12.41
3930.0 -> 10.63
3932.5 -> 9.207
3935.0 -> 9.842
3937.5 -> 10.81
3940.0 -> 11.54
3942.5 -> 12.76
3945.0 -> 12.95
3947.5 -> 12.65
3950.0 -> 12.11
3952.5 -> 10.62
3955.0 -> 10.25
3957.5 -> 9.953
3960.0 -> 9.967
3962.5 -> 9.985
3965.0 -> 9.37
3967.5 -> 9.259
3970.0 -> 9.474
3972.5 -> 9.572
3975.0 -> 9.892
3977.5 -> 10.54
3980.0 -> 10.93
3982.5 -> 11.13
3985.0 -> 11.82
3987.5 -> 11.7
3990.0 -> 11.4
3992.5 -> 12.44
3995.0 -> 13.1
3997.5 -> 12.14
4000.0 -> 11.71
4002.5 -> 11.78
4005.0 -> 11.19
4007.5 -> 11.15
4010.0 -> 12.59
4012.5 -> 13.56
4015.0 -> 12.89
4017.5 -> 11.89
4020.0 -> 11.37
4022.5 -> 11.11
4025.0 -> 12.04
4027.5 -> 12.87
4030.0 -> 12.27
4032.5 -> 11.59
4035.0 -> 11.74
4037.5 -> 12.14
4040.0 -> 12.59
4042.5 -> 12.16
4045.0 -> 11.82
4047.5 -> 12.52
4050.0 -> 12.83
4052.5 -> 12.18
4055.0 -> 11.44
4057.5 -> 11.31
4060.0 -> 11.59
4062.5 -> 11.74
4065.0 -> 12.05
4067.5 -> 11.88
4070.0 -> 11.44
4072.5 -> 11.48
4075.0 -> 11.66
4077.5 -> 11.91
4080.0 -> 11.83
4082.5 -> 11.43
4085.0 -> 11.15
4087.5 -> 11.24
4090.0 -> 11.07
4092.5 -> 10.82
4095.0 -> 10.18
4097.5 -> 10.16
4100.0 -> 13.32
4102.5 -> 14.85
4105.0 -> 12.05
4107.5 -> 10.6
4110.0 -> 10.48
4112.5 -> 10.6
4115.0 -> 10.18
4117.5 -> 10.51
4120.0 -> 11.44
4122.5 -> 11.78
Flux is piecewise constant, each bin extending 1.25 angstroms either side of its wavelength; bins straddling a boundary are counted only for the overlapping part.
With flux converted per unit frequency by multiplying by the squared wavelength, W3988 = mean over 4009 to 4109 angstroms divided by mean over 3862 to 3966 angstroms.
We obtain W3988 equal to 1.12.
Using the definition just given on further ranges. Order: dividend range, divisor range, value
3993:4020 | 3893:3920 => 1.09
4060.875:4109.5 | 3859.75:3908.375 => 1.11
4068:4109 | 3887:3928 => 1.10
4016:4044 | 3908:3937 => 1.10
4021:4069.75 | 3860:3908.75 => 1.12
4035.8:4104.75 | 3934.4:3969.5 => 1.15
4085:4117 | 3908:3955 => 1.06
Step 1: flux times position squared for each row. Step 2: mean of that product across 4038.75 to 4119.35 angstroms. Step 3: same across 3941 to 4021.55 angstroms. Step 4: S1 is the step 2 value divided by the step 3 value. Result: 1.07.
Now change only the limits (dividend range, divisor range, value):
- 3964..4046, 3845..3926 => 1.04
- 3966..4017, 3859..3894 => 1.05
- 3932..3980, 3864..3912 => 0.95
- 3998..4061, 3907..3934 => 1.09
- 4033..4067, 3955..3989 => 1.21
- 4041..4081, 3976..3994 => 1.08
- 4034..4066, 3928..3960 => 1.14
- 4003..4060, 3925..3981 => 1.17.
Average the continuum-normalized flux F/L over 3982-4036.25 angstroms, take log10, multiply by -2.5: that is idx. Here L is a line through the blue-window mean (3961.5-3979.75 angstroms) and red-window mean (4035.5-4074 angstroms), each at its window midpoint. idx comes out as -0.12 mag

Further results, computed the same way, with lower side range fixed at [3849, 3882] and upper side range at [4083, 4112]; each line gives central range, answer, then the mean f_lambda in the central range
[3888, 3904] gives 0.12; 10.9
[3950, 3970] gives 0.19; 10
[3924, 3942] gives 0.09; 11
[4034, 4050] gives -0.05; 12.2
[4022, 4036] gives -0.03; 12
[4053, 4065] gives 0.00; 11.6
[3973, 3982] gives 0.14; 10.4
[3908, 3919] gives 0.01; 12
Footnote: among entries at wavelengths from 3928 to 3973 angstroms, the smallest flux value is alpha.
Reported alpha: 9.207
